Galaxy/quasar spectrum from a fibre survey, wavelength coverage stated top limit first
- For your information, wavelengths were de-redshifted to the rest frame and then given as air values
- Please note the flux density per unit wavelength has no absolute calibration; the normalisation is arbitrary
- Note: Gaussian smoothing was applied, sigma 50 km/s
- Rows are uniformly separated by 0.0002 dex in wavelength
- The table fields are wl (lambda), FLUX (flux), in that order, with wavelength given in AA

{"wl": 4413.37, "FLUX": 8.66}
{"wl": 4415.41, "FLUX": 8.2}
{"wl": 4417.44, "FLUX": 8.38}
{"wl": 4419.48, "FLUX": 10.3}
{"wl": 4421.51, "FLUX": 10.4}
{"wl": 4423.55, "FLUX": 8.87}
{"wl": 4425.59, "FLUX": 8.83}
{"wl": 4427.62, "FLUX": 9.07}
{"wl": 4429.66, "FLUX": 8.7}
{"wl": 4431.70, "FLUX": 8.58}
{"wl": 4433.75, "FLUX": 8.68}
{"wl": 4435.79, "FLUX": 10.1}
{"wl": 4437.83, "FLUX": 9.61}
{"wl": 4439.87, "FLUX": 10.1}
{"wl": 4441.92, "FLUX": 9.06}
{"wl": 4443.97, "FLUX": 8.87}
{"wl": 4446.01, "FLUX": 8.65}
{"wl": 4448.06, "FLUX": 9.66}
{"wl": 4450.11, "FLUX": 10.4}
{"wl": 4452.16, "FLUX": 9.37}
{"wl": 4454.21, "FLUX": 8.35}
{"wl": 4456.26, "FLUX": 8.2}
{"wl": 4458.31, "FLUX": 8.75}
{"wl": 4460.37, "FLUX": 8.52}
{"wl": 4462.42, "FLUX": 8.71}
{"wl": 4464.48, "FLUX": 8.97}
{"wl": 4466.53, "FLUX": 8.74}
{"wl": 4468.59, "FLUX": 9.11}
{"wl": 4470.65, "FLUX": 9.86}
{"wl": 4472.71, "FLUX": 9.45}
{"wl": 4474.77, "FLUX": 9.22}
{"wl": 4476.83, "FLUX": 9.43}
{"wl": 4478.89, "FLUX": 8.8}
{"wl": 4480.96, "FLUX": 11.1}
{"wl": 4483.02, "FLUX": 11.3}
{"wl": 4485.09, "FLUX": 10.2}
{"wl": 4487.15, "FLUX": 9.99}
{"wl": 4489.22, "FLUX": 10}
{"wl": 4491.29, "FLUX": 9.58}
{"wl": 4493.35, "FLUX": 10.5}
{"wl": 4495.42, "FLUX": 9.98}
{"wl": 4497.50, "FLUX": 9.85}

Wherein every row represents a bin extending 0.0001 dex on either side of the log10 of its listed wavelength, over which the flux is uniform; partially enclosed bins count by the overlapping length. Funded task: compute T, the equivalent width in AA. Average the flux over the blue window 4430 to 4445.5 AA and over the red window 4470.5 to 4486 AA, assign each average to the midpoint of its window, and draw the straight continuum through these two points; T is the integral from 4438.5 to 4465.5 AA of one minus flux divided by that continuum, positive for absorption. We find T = 1.2 AA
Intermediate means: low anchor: 9.24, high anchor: 9.92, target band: 9.05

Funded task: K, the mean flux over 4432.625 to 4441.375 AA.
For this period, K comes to 9.58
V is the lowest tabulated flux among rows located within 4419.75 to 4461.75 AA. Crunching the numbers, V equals 8.2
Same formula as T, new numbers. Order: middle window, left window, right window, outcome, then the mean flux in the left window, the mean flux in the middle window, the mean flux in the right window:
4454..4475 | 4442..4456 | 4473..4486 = 1.5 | 9.15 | 8.91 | 9.97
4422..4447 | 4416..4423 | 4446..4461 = 0.5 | 9.55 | 9.12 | 9.02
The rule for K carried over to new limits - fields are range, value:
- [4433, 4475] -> 9.16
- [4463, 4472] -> 9.15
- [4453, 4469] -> 8.66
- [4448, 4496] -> 9.5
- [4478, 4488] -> 10.3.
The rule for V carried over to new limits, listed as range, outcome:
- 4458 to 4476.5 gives 8.52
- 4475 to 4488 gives 8.8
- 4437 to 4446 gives 8.87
